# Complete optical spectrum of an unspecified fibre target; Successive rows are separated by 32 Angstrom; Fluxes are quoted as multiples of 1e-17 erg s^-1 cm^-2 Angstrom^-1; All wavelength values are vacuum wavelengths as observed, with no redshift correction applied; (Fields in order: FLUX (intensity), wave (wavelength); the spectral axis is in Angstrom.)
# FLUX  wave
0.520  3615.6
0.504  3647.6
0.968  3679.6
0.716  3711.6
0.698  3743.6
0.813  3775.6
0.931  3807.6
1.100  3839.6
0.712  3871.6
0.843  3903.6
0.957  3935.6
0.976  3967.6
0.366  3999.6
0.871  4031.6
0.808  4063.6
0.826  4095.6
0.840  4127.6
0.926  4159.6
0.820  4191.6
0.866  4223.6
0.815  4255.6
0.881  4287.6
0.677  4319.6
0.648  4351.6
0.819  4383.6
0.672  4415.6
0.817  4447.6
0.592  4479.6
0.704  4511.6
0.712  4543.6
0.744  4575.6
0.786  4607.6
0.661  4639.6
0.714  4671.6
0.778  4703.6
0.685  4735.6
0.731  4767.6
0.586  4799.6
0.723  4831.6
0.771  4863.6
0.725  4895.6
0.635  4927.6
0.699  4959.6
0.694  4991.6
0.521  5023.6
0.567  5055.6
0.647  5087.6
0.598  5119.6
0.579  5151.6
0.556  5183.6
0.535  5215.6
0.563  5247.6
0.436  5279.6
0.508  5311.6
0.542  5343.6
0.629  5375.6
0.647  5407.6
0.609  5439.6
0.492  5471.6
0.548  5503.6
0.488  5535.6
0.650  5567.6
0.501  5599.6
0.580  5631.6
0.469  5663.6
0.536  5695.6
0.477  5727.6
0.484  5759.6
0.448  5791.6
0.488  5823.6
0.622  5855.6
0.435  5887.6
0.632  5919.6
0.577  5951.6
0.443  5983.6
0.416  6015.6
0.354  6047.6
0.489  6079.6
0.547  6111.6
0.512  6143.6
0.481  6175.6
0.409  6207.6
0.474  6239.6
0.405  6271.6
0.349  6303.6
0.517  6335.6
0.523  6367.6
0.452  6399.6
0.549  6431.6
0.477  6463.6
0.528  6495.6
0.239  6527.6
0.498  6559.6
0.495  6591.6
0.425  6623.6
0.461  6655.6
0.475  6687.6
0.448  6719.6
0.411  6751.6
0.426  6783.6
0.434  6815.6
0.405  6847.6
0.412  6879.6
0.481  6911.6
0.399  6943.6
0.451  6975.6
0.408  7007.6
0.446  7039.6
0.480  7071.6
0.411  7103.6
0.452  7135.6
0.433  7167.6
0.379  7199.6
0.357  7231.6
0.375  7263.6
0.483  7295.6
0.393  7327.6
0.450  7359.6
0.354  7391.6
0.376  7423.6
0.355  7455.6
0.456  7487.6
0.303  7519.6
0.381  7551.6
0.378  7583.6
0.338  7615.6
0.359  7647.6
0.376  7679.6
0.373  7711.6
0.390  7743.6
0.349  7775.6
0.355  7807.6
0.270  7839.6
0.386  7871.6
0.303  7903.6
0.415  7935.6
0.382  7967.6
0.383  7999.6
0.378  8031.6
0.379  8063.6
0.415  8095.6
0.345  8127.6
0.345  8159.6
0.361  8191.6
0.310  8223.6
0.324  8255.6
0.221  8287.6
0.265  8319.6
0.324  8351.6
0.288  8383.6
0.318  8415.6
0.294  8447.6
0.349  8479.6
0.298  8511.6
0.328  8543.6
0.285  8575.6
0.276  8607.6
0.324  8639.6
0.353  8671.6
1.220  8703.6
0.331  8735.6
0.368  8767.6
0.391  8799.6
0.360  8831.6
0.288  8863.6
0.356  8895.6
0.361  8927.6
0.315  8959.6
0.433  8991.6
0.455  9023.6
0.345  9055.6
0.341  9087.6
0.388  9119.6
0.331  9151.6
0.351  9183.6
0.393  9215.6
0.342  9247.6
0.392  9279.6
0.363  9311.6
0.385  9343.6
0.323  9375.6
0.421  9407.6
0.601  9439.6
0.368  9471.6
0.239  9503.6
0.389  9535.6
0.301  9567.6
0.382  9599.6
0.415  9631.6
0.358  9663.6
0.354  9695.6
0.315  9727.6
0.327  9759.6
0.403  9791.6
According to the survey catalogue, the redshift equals 1.33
